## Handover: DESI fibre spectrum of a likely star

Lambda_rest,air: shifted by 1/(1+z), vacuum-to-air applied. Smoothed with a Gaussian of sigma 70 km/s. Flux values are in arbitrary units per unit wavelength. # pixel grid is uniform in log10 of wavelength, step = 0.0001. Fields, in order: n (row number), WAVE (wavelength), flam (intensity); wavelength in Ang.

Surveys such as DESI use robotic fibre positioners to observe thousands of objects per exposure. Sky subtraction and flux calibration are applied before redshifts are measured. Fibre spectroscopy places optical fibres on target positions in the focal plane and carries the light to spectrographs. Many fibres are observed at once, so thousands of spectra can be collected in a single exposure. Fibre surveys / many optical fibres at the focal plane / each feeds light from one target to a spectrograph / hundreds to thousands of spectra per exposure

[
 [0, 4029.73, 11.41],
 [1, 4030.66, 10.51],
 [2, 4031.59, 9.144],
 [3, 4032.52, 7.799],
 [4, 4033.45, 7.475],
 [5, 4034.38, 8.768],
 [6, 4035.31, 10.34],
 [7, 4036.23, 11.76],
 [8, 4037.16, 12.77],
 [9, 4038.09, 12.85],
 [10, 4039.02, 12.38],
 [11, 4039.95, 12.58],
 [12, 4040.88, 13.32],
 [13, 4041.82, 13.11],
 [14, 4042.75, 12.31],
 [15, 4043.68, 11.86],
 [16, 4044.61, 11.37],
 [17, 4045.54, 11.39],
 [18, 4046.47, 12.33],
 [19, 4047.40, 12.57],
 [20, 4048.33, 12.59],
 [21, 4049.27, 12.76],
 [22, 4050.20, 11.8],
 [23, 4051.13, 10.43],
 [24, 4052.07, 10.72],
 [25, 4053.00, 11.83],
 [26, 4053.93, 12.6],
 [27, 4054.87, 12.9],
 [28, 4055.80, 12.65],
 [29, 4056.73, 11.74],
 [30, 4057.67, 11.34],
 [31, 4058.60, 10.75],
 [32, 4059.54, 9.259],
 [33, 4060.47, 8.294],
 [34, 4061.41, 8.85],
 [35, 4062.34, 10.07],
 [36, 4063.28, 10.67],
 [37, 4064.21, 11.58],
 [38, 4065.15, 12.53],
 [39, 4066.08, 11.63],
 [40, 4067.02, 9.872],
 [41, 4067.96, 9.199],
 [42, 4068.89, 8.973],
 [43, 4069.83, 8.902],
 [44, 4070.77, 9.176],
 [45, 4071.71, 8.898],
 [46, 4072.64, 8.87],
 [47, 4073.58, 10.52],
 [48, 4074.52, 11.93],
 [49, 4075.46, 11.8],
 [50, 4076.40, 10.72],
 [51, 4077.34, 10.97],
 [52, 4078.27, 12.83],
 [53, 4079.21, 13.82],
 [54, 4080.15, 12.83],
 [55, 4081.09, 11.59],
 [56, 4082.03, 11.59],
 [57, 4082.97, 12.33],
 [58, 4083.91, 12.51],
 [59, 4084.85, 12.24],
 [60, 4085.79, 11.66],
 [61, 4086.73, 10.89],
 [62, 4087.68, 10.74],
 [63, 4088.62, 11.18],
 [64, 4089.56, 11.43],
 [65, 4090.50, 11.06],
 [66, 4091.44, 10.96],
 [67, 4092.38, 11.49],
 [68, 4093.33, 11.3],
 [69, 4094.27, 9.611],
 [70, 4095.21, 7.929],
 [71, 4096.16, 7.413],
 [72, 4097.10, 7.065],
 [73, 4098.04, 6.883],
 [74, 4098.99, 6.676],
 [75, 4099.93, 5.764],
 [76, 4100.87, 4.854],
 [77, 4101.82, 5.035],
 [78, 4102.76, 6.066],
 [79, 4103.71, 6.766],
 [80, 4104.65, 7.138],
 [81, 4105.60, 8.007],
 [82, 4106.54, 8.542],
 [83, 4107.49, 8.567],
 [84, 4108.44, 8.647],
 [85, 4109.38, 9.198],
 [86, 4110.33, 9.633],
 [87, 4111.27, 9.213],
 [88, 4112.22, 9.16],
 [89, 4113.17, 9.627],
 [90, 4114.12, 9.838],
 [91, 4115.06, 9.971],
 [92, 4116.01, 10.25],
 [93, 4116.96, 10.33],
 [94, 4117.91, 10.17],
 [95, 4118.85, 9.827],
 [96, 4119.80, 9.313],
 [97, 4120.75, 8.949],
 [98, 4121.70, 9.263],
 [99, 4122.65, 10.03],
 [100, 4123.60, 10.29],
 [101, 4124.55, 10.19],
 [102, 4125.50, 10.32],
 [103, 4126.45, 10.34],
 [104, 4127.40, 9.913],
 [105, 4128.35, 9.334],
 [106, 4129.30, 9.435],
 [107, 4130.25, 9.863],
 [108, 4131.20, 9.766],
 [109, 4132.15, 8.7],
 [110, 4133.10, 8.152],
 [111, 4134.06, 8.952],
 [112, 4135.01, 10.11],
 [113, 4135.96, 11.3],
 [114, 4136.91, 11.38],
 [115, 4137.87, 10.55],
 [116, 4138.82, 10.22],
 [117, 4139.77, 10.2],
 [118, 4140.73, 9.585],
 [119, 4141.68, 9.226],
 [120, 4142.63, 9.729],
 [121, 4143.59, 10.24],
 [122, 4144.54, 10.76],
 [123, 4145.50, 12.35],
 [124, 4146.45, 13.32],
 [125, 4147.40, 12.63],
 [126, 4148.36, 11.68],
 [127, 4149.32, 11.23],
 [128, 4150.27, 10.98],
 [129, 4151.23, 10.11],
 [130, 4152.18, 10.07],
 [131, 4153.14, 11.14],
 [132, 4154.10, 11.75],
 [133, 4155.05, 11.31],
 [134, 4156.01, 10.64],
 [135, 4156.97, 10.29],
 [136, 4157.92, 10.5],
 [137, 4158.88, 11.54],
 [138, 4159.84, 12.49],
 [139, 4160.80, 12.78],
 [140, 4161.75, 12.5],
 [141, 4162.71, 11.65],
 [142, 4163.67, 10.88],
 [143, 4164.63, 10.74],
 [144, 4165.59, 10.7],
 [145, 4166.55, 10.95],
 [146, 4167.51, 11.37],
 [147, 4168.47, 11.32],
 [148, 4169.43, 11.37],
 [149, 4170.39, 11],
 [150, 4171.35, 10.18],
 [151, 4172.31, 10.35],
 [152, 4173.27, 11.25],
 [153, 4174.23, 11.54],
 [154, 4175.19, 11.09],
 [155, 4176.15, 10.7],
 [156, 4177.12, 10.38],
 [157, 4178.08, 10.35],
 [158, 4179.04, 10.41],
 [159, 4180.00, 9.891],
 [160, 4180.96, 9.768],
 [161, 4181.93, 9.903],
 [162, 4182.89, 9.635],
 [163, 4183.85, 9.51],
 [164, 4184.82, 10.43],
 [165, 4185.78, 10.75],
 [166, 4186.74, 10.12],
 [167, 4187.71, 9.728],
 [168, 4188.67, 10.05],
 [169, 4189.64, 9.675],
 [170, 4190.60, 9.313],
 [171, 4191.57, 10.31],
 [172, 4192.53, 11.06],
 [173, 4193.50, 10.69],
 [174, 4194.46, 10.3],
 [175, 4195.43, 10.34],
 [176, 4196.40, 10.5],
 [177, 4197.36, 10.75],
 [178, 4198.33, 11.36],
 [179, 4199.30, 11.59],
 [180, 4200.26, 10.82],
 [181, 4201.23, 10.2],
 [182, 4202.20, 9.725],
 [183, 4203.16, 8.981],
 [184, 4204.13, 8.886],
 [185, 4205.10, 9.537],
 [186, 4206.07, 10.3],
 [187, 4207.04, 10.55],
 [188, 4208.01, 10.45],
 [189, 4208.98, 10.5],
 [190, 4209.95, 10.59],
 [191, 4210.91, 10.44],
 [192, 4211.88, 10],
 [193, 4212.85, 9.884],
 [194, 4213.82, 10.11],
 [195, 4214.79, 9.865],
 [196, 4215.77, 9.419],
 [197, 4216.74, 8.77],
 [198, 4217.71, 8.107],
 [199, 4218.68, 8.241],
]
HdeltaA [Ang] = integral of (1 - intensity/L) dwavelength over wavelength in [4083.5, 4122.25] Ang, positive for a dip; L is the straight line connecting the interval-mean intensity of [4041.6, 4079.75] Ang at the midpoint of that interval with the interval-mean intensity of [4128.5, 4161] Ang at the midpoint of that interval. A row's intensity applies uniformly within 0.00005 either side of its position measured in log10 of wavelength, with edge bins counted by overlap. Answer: 6.2 Ang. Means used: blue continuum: 11.1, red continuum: 10.6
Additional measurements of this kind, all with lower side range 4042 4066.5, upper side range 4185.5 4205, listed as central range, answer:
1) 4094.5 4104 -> 3.9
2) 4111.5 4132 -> 2.0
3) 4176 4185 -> 0.3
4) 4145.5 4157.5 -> -0.8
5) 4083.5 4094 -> -0.2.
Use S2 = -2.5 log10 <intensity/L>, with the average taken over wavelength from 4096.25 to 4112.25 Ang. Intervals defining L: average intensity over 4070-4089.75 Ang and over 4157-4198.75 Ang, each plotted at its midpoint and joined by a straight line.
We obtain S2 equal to 0.44 mag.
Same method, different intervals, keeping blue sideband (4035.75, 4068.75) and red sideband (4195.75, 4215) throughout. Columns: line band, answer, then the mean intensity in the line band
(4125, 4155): 0.04 mag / 10.4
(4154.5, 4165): -0.08 mag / 11.4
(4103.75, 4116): 0.23 mag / 8.94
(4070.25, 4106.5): 0.15 mag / 9.78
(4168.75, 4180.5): -0.02 mag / 10.7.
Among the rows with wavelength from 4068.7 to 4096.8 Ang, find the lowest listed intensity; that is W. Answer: 7.413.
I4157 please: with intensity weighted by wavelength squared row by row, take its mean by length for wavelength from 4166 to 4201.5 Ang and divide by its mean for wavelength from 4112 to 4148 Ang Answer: 1.07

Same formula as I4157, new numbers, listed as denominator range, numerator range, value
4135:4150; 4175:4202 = 0.97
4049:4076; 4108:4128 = 0.94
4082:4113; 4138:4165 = 1.25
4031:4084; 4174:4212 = 0.98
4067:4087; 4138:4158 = 1.02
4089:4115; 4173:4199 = 1.27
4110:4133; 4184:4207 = 1.09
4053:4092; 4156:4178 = 1.06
